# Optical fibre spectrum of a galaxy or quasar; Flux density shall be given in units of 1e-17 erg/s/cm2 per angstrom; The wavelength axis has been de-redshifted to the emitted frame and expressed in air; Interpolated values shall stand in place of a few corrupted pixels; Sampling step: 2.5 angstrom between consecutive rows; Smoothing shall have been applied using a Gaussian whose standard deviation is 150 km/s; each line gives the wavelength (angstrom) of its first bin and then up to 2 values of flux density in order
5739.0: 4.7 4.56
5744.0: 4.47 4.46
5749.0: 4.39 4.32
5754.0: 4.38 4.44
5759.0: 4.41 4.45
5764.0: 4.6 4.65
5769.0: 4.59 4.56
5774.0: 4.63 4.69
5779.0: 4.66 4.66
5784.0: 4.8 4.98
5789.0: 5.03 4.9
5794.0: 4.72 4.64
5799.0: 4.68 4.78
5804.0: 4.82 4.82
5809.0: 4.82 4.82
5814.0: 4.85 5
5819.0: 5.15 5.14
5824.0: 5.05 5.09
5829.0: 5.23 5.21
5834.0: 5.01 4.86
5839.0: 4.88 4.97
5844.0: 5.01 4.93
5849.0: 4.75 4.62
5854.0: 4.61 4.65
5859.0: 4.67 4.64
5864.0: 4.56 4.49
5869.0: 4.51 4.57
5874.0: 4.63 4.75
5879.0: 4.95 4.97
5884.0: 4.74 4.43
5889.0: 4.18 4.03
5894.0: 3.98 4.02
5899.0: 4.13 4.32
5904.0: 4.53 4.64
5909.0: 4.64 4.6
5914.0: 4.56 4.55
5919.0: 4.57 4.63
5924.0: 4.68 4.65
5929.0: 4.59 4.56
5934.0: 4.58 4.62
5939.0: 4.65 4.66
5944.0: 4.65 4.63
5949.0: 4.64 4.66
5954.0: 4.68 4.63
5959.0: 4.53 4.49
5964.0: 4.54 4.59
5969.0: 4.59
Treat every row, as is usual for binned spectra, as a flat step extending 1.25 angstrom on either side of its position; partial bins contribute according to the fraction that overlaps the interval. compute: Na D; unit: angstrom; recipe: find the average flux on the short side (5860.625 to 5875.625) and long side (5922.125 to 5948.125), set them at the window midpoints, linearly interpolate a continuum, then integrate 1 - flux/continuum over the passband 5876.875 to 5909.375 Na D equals 1.1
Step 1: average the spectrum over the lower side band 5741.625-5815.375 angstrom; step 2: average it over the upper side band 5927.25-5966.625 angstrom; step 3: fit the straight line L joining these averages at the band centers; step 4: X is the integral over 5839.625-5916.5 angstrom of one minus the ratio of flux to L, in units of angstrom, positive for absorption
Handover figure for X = 0.9 angstrom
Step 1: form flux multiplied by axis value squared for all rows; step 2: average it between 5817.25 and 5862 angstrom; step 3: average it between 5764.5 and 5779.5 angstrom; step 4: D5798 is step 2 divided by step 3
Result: 1.1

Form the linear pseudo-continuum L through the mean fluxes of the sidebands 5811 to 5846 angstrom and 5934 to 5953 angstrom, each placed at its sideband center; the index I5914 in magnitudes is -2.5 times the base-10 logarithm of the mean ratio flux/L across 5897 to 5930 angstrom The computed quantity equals 0.05 mag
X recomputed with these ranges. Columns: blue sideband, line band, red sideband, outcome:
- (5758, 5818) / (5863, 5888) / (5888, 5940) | -0.61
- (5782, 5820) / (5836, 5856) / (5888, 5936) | -0.57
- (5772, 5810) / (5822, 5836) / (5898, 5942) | -1.17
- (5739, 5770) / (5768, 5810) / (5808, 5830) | 0.14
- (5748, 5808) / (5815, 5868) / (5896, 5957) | -3.02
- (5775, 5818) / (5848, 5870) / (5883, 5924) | -0.16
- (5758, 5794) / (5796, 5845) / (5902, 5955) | -2.93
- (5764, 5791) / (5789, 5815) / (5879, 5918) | -0.72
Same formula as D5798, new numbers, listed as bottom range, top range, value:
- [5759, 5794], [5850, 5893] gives 1.01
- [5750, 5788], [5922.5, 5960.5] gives 1.07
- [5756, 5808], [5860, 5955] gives 1.01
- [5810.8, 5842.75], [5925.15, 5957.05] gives 0.96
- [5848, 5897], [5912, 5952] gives 1.04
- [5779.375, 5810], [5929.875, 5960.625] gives 1.01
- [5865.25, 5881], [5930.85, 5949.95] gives 1.01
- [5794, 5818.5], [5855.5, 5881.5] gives 0.99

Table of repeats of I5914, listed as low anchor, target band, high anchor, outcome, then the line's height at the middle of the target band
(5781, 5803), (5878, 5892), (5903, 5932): 0.02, 4.65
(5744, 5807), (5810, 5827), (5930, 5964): -0.09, 4.63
